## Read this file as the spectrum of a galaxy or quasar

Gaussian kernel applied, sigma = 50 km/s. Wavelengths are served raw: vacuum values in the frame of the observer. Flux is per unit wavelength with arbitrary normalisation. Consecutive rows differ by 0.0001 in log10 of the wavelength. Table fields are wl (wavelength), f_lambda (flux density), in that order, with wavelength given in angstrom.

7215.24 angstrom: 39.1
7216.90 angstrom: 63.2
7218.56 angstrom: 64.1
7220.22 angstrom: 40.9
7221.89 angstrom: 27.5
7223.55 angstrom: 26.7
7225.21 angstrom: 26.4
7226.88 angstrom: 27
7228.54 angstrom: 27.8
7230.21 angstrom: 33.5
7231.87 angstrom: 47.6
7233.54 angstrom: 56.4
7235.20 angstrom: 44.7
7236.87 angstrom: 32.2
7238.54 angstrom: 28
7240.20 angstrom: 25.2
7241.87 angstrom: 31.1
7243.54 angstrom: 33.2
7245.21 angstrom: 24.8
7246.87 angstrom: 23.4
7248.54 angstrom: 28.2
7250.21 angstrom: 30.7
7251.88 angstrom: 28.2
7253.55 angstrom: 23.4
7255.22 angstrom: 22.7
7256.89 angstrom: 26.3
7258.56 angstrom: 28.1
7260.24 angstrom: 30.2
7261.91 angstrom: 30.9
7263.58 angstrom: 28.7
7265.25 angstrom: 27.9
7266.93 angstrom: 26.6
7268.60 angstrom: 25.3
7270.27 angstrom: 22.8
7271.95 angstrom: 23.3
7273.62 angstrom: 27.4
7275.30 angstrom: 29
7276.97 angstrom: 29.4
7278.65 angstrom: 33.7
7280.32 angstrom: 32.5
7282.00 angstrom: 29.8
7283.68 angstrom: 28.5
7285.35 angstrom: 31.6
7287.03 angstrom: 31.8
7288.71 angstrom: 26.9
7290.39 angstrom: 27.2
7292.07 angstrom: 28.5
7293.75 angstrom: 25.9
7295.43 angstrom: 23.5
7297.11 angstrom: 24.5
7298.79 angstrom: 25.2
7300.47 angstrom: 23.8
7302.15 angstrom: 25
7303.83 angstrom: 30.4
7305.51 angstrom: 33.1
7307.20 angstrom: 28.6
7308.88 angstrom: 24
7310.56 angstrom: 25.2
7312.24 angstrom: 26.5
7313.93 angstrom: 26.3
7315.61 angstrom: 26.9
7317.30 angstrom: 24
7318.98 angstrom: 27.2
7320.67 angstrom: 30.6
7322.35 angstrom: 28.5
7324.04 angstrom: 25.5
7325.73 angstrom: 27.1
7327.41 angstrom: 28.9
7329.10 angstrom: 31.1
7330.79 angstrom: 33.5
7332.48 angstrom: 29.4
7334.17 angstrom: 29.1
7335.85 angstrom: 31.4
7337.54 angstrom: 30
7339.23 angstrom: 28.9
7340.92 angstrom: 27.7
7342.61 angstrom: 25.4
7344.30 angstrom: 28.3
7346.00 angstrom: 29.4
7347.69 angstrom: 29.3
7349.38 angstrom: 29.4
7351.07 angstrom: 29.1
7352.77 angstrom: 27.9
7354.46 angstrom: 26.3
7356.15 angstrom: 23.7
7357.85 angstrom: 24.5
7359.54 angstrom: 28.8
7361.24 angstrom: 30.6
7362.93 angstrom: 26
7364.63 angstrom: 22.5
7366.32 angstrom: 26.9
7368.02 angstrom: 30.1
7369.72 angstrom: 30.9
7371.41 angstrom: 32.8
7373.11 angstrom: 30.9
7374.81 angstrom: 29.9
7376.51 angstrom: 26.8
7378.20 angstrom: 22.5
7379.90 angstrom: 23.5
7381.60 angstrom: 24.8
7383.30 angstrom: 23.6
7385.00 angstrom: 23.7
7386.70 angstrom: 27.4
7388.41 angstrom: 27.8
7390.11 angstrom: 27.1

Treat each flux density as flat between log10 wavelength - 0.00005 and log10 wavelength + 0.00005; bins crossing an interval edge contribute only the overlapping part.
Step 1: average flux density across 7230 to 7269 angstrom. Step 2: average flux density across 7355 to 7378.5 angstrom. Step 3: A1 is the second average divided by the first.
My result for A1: 0.90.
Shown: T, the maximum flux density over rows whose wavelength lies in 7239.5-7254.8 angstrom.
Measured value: 33.2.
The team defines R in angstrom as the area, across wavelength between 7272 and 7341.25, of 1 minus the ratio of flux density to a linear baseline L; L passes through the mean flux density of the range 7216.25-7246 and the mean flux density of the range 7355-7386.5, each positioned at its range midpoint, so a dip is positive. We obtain 6.7 angstrom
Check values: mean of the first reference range 36.5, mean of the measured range 28.2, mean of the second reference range 26.8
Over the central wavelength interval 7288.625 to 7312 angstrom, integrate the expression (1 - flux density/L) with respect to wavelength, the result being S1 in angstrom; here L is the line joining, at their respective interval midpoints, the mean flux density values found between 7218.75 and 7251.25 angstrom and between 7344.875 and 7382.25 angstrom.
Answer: 2.85 angstrom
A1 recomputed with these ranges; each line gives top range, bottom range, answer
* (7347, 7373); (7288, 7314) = 1.05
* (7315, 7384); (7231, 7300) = 0.95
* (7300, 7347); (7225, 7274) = 0.94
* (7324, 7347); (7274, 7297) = 1.01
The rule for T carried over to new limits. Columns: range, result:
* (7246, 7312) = 33.7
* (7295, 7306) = 33.1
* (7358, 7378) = 32.8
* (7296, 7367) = 33.5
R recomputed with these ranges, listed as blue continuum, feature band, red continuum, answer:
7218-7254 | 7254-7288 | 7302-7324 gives 2.44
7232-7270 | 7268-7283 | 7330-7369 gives 0.70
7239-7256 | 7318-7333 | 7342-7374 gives -0.67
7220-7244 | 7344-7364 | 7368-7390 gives 0.41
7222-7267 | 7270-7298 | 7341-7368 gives 1.11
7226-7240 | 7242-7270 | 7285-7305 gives 4.74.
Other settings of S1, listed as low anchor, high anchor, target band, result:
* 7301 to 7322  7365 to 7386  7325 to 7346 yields -1.6 angstrom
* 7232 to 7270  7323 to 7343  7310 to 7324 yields 1.2 angstrom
